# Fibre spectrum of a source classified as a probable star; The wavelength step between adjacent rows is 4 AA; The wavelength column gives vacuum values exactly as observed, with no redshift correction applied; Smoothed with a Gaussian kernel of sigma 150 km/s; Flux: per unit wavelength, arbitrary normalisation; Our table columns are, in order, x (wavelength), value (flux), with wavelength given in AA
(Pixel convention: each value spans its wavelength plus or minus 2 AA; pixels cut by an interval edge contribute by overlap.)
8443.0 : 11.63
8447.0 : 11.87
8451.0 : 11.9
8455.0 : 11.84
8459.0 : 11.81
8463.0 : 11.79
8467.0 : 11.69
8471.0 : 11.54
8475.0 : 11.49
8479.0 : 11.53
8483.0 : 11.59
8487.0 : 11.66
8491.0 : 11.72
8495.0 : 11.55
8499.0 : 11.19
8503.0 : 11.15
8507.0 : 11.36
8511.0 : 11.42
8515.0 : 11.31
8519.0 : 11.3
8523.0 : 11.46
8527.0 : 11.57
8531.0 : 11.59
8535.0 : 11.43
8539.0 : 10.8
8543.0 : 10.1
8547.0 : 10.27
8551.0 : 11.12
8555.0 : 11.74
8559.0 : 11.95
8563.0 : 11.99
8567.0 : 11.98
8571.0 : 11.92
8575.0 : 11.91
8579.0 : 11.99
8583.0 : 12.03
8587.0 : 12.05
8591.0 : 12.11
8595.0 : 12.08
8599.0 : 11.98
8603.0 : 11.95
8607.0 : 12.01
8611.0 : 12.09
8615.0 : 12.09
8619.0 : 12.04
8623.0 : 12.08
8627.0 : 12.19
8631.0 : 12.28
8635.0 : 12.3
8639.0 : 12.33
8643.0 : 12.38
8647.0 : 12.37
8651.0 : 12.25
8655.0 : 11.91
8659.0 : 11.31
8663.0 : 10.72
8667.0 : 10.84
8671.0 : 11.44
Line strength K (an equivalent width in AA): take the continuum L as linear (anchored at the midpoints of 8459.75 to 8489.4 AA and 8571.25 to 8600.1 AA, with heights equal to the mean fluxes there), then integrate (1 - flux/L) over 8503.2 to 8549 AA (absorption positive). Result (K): 2.5 AA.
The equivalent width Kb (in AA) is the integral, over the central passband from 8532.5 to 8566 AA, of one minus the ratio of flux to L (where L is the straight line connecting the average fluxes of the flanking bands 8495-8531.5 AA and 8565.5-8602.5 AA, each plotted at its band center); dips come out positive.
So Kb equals 1.4 AA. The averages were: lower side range 11.4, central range 11.2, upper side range 12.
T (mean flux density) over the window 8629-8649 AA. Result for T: 12.3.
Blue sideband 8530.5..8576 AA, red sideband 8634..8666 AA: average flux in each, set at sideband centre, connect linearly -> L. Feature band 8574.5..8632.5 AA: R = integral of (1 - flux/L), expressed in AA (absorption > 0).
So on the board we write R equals -2.0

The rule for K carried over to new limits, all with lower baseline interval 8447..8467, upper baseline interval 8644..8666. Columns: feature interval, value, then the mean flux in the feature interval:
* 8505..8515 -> 0.4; 11.4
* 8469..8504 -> 0.9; 11.5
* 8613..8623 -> -0.3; 12.1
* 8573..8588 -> -0.3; 12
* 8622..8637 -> -0.6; 12.2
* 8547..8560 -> 0.4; 11.4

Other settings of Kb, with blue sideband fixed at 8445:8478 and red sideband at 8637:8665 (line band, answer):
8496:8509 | 0.6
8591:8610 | -0.3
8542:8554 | 1.2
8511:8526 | 0.5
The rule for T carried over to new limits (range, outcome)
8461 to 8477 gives 11.6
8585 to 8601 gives 12.1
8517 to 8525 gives 11.4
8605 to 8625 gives 12.1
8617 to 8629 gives 12.1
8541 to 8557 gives 10.8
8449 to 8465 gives 11.8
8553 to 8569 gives 11.9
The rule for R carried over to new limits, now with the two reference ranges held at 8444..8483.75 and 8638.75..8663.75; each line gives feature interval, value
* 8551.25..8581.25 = -0.1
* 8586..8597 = -0.2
